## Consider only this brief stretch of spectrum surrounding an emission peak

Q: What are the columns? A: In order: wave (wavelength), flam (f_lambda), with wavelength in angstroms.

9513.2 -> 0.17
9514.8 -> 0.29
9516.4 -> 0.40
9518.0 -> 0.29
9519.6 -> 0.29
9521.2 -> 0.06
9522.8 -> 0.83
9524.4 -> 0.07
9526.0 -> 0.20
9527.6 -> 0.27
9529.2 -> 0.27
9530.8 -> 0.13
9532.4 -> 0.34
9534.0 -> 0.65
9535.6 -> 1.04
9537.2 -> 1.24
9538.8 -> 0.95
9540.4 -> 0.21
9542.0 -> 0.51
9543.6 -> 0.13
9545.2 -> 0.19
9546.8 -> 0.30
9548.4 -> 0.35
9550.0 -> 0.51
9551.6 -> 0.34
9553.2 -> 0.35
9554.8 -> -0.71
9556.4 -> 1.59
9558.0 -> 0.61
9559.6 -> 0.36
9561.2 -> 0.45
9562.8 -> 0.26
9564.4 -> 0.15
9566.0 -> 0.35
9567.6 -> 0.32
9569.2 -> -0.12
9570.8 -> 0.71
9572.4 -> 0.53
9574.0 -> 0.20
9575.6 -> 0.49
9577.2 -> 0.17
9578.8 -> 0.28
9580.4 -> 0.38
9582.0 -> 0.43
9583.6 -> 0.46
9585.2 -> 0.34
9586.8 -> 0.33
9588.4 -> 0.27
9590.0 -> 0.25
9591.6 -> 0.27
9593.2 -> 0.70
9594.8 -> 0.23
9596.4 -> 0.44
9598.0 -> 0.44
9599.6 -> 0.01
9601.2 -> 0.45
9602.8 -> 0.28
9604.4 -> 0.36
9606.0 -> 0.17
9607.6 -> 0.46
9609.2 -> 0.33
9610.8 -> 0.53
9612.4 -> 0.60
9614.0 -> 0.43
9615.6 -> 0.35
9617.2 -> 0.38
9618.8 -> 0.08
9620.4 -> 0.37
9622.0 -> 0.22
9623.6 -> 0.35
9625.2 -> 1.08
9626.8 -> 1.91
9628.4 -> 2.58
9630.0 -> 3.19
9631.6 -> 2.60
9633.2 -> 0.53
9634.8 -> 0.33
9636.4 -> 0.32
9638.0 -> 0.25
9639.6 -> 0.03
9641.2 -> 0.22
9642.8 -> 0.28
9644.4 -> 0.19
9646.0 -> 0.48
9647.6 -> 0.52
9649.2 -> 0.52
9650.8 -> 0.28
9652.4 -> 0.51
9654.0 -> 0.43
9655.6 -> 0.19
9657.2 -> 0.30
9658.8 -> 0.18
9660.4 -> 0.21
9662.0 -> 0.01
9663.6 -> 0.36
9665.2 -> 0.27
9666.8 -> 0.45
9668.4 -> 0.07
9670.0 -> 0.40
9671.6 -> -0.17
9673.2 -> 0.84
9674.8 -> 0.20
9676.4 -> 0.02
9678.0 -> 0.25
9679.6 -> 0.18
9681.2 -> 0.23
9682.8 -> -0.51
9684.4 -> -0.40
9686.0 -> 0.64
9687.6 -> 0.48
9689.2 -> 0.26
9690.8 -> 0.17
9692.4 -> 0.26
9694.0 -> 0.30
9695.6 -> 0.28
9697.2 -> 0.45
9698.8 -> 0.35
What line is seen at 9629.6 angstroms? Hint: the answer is [O III] 5007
